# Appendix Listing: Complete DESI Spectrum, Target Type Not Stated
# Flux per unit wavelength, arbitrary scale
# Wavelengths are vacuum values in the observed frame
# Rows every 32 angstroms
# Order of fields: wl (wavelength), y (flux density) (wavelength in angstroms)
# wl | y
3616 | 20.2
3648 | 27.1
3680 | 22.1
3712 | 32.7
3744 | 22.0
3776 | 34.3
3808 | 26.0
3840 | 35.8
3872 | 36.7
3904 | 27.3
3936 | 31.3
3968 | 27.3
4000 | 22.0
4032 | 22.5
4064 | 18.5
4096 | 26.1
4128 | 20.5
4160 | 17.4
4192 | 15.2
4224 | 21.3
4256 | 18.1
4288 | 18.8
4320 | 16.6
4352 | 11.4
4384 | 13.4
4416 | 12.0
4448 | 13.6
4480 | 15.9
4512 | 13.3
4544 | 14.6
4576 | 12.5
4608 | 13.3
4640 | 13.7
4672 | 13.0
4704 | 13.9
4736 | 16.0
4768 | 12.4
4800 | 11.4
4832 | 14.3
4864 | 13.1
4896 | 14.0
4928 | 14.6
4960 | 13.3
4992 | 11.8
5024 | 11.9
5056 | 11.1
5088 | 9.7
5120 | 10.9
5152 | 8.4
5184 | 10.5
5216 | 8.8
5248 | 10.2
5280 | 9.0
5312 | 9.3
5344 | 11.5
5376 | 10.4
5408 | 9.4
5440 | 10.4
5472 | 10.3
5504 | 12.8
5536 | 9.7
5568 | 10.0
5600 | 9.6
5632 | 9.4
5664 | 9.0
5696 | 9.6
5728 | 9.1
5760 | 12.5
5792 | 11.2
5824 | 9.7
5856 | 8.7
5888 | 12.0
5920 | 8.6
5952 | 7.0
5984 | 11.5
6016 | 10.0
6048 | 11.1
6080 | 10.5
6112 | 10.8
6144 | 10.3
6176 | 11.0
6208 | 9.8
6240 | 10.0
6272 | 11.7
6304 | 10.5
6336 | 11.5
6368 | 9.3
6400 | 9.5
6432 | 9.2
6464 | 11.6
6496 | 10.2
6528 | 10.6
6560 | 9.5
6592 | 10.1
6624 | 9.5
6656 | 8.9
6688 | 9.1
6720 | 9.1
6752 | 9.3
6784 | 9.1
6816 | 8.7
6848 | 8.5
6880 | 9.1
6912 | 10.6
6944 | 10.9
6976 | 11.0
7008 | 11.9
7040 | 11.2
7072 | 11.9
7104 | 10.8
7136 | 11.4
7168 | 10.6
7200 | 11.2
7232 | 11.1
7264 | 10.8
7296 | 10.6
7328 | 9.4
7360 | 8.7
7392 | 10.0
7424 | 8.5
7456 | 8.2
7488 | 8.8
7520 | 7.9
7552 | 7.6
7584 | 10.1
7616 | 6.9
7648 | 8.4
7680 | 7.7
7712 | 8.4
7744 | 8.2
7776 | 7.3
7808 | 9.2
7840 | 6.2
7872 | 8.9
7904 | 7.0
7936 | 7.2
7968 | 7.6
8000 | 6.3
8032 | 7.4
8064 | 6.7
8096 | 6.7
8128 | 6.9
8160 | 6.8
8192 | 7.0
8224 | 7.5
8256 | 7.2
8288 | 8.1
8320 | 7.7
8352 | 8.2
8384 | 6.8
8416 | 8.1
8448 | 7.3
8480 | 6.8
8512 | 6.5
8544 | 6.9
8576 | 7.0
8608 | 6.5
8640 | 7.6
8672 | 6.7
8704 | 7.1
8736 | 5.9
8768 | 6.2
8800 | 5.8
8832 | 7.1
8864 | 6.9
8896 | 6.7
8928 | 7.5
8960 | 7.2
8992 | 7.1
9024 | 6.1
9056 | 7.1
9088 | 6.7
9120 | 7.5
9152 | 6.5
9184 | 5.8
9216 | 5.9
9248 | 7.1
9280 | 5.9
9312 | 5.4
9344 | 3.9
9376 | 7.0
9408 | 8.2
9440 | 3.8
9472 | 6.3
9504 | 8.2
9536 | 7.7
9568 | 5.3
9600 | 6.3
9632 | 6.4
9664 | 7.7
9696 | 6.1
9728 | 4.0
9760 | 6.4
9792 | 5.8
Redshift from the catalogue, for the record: 0.55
